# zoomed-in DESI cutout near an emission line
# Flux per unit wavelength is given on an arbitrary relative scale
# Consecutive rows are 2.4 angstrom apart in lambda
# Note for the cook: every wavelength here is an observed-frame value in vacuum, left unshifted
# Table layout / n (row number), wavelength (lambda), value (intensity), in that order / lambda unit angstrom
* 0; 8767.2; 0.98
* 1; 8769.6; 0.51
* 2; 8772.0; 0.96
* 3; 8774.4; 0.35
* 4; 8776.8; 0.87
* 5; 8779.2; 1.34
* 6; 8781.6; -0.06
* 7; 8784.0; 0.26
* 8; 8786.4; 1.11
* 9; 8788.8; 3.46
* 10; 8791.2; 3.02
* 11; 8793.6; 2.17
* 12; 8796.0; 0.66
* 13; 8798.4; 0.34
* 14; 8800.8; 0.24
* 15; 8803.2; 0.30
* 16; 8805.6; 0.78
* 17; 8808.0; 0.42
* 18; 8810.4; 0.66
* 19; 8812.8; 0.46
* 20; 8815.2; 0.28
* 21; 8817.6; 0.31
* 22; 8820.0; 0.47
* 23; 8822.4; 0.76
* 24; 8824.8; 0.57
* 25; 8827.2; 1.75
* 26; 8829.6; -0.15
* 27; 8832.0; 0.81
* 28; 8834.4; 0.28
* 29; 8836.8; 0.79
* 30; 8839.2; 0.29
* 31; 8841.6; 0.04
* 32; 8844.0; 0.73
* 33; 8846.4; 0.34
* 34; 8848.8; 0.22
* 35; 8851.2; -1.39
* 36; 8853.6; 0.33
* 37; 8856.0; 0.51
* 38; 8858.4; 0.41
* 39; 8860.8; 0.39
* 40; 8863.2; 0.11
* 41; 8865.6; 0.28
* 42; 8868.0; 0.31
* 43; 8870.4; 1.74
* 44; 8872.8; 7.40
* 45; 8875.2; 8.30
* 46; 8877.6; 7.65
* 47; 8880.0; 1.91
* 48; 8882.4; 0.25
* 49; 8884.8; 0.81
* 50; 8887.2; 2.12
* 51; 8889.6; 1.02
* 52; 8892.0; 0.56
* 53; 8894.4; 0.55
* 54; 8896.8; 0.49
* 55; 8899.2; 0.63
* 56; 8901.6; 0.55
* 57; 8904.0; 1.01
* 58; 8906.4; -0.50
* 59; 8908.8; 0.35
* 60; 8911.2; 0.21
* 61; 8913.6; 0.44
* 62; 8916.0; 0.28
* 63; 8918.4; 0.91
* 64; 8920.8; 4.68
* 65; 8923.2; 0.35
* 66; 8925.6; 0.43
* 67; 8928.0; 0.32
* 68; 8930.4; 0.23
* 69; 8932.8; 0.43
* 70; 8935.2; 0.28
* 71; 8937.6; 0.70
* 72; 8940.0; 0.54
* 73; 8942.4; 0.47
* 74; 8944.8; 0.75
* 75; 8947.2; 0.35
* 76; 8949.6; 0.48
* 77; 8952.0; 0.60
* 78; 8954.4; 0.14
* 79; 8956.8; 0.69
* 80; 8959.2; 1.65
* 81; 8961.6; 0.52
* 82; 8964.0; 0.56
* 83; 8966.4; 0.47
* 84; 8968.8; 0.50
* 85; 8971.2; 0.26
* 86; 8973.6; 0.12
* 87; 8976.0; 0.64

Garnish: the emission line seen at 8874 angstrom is [O III] 5007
